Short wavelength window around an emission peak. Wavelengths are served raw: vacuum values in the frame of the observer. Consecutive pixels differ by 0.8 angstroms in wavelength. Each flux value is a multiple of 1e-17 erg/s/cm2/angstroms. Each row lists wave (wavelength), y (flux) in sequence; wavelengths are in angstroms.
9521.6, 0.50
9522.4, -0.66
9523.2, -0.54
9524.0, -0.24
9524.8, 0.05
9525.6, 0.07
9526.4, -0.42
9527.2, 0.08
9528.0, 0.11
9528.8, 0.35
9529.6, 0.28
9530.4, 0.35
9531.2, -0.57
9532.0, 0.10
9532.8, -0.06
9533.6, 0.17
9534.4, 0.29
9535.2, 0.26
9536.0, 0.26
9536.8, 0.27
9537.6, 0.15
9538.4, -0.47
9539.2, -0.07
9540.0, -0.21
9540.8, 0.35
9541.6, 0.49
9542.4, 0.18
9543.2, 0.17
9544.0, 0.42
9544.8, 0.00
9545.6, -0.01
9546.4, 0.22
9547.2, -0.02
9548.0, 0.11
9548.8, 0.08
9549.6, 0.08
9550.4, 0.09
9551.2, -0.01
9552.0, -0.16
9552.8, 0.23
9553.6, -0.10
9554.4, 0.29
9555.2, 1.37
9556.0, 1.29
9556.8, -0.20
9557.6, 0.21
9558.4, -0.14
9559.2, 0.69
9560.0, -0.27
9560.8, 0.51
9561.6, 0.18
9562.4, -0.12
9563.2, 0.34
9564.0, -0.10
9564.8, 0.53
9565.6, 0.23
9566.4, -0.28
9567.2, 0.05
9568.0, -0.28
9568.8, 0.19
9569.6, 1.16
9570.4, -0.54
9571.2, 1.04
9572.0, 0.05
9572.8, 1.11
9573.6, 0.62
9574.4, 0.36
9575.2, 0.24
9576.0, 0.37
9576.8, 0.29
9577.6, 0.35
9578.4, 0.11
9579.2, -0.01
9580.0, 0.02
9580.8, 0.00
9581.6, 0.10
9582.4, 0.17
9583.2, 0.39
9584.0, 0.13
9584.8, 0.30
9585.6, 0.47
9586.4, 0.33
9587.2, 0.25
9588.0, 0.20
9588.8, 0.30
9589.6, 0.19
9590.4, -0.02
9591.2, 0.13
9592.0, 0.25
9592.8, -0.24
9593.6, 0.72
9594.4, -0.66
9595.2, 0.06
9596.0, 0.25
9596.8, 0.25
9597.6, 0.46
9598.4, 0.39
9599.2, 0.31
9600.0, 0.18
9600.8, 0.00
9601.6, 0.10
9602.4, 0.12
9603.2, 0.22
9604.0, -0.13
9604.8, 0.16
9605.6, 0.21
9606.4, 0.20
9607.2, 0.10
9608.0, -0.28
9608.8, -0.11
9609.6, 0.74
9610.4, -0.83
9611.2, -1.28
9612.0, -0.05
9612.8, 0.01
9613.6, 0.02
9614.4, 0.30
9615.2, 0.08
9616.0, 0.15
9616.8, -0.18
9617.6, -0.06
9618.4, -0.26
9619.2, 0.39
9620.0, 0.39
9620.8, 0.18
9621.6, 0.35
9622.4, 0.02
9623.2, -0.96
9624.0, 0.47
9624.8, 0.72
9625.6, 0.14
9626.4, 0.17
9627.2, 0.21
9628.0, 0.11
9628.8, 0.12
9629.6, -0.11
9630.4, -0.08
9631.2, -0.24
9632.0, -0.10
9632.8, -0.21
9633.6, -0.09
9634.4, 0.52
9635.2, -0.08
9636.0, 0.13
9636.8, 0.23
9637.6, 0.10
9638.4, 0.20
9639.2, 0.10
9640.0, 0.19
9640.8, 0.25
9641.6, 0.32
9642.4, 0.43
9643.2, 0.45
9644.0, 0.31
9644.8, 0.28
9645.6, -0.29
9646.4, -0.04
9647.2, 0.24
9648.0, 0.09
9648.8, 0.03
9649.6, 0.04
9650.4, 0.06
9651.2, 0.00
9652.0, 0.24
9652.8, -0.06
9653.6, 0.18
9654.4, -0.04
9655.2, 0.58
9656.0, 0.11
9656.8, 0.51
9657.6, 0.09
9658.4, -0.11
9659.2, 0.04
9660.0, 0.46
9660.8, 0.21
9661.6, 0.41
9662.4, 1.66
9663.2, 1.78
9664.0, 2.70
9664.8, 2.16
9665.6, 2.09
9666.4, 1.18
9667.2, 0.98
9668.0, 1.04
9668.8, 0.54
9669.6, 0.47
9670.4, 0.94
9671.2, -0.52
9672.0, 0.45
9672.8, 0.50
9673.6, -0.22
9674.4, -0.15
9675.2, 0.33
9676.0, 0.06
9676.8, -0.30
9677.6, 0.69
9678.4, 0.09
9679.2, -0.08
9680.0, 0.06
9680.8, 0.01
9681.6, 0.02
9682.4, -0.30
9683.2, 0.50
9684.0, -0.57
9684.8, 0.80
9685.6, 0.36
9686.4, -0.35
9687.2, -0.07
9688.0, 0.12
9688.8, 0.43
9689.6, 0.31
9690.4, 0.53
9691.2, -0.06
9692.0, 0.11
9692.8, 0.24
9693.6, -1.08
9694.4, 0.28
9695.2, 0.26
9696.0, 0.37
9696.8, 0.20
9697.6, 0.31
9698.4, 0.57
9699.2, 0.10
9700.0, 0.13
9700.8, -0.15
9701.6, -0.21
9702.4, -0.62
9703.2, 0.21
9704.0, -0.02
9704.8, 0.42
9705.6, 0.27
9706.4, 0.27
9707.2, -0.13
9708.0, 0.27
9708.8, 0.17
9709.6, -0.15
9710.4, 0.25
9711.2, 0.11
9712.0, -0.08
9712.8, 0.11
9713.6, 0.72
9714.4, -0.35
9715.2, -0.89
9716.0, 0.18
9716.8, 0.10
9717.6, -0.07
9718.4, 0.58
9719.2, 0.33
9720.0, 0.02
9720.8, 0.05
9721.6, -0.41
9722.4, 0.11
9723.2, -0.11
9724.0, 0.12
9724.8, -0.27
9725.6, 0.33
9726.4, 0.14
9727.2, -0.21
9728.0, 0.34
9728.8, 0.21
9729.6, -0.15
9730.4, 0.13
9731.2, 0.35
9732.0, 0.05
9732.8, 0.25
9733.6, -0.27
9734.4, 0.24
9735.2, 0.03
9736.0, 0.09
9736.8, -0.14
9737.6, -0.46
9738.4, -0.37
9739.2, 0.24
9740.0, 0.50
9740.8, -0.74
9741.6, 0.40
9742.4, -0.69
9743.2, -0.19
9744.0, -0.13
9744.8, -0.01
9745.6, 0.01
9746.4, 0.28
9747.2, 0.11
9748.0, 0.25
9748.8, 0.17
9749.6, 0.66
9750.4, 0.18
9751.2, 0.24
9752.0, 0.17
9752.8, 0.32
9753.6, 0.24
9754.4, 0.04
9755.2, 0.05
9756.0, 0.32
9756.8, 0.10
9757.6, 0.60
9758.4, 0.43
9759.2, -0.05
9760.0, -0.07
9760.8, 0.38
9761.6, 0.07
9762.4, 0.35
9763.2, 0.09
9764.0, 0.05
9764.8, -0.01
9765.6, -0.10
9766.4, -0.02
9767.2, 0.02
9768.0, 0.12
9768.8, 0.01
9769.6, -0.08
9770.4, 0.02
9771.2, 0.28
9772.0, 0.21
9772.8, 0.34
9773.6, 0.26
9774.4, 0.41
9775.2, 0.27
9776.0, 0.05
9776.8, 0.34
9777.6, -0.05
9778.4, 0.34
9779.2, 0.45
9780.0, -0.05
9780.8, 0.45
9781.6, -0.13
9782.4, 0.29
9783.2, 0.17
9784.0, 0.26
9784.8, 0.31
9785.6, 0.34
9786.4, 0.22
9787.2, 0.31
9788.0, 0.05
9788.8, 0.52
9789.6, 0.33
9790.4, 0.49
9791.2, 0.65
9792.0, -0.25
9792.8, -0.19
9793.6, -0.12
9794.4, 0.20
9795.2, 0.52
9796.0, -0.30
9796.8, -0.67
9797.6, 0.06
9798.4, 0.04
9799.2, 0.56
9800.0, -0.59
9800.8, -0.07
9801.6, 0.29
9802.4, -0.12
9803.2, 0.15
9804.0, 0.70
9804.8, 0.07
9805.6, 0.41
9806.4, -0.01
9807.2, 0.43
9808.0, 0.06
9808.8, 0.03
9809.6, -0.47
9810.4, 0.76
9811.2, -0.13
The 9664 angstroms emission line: [O III] 5007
